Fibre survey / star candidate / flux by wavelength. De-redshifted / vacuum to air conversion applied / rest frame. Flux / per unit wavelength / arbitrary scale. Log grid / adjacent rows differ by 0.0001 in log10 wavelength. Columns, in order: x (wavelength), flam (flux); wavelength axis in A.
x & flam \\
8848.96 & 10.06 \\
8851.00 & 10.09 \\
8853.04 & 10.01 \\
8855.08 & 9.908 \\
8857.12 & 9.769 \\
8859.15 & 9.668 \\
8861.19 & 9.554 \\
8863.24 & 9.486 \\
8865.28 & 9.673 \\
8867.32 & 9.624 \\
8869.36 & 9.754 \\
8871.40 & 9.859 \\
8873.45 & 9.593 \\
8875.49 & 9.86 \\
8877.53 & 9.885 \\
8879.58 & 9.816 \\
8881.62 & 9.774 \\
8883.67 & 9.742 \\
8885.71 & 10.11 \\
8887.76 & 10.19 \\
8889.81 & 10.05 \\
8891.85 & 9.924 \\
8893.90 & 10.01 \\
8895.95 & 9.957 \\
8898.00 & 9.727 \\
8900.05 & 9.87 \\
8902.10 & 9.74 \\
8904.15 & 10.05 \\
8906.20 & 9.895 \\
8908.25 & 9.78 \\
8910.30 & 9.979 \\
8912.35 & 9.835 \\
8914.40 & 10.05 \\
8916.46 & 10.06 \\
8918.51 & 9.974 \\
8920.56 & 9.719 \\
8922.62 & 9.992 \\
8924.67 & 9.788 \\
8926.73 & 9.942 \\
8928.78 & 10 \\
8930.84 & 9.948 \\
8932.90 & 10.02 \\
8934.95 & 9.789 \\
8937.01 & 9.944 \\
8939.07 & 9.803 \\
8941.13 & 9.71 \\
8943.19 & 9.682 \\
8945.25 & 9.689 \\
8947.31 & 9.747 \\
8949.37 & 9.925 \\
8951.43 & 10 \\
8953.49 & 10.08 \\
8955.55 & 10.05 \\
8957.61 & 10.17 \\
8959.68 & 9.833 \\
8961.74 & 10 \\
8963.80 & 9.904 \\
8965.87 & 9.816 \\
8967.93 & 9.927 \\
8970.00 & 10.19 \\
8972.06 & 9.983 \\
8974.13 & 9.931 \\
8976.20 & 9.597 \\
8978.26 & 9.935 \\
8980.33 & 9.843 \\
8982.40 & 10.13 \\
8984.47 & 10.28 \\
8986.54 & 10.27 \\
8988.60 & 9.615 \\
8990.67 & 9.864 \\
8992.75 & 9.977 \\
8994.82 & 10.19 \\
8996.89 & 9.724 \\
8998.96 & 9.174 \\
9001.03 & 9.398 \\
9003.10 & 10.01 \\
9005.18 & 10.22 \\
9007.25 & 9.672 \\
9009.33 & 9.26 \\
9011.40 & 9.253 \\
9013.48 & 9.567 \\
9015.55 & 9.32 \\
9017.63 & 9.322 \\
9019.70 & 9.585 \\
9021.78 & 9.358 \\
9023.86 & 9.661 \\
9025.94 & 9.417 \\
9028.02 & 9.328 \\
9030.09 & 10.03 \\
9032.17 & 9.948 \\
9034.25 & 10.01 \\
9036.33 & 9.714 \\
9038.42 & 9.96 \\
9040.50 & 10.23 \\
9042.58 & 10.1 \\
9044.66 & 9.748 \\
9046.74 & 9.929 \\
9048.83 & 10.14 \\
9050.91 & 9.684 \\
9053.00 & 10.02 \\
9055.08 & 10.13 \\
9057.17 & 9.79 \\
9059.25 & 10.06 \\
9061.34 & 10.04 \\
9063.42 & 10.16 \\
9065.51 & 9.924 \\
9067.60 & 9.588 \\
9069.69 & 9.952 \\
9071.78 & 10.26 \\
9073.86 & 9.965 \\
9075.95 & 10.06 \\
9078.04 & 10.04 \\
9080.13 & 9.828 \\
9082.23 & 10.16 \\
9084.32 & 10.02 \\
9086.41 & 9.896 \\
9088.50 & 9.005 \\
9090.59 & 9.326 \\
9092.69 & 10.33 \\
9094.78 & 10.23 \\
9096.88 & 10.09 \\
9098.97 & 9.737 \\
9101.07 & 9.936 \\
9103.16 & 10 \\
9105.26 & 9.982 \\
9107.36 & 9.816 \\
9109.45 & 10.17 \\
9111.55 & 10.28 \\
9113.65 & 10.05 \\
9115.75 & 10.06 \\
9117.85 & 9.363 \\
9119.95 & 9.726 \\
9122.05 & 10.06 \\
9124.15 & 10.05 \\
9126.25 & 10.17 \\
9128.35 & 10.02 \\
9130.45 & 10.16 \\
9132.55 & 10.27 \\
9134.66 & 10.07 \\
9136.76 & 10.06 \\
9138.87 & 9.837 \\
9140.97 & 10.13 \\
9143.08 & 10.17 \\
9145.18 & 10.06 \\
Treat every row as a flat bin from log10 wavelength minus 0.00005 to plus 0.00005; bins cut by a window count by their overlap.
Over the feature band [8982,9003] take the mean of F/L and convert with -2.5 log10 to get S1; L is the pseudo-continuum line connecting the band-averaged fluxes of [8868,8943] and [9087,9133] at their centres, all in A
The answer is 0.005 mag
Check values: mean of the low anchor 9.89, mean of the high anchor 9.94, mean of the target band 9.86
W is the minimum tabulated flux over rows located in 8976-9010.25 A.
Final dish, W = 9.174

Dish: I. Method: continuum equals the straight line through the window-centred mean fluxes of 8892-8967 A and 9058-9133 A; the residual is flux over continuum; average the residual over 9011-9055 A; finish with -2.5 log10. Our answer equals 0.02 mag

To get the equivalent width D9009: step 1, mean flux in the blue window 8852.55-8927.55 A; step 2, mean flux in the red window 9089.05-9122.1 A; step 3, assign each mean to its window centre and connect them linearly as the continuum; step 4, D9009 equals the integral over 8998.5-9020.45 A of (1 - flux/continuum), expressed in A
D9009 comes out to 0.80 A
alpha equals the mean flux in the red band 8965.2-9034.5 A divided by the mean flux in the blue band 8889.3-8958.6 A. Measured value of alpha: 0.98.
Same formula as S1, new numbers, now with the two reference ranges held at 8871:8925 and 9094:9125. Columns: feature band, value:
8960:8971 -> 0.00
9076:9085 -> -0.01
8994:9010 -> 0.02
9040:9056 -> 0.00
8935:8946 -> 0.02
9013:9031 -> 0.05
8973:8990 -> 0.00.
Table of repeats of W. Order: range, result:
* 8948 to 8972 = 9.816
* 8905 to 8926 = 9.719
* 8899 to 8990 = 9.597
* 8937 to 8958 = 9.682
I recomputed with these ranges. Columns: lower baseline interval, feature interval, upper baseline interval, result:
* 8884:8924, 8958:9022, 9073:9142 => 0.02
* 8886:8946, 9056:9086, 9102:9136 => 0.00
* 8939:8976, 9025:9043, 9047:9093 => 0.01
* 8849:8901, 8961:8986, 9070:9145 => -0.01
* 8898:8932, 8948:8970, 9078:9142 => -0.01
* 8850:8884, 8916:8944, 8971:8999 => 0.00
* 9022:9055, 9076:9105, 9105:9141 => 0.01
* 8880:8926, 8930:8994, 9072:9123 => 0.00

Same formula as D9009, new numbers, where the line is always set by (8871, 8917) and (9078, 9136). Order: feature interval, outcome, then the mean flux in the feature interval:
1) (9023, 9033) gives 0.3 A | 9.68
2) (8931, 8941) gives 0.0 A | 9.88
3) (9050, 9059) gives 0.0 A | 9.92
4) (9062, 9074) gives 0.0 A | 9.98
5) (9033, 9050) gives -0.1 A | 9.97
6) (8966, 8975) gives -0.1 A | 9.99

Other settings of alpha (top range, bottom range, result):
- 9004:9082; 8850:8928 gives 1.00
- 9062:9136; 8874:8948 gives 1.01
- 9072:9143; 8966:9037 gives 1.02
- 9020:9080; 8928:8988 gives 1.00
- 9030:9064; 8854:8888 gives 1.02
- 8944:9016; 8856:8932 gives 1.00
